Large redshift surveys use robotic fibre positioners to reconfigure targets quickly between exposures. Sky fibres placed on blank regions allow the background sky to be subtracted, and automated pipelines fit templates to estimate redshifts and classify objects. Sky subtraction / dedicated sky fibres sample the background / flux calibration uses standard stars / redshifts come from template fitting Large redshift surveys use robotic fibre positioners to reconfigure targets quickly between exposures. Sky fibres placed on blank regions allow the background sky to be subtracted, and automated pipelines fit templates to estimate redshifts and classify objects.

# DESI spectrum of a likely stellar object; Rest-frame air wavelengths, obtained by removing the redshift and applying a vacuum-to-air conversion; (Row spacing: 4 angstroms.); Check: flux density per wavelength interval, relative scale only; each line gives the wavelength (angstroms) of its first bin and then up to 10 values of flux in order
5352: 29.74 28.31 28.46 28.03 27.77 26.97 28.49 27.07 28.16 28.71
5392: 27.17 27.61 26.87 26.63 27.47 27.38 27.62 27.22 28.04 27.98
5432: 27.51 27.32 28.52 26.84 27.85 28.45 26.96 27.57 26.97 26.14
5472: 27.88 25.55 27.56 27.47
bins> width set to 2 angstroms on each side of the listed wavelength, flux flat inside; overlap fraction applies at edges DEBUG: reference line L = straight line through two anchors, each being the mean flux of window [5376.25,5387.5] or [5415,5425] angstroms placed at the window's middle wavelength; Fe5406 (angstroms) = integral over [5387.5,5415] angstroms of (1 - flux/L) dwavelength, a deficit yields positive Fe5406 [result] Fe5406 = 0.39 angstroms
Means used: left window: 27.9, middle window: 27.3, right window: 27.6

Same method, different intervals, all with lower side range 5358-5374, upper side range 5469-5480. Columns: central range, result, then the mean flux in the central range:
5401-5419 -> 0.1 angstroms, 27.2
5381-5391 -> -0.2 angstroms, 28.2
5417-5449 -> -0.5 angstroms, 27.7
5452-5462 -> -0.2 angstroms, 27.5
